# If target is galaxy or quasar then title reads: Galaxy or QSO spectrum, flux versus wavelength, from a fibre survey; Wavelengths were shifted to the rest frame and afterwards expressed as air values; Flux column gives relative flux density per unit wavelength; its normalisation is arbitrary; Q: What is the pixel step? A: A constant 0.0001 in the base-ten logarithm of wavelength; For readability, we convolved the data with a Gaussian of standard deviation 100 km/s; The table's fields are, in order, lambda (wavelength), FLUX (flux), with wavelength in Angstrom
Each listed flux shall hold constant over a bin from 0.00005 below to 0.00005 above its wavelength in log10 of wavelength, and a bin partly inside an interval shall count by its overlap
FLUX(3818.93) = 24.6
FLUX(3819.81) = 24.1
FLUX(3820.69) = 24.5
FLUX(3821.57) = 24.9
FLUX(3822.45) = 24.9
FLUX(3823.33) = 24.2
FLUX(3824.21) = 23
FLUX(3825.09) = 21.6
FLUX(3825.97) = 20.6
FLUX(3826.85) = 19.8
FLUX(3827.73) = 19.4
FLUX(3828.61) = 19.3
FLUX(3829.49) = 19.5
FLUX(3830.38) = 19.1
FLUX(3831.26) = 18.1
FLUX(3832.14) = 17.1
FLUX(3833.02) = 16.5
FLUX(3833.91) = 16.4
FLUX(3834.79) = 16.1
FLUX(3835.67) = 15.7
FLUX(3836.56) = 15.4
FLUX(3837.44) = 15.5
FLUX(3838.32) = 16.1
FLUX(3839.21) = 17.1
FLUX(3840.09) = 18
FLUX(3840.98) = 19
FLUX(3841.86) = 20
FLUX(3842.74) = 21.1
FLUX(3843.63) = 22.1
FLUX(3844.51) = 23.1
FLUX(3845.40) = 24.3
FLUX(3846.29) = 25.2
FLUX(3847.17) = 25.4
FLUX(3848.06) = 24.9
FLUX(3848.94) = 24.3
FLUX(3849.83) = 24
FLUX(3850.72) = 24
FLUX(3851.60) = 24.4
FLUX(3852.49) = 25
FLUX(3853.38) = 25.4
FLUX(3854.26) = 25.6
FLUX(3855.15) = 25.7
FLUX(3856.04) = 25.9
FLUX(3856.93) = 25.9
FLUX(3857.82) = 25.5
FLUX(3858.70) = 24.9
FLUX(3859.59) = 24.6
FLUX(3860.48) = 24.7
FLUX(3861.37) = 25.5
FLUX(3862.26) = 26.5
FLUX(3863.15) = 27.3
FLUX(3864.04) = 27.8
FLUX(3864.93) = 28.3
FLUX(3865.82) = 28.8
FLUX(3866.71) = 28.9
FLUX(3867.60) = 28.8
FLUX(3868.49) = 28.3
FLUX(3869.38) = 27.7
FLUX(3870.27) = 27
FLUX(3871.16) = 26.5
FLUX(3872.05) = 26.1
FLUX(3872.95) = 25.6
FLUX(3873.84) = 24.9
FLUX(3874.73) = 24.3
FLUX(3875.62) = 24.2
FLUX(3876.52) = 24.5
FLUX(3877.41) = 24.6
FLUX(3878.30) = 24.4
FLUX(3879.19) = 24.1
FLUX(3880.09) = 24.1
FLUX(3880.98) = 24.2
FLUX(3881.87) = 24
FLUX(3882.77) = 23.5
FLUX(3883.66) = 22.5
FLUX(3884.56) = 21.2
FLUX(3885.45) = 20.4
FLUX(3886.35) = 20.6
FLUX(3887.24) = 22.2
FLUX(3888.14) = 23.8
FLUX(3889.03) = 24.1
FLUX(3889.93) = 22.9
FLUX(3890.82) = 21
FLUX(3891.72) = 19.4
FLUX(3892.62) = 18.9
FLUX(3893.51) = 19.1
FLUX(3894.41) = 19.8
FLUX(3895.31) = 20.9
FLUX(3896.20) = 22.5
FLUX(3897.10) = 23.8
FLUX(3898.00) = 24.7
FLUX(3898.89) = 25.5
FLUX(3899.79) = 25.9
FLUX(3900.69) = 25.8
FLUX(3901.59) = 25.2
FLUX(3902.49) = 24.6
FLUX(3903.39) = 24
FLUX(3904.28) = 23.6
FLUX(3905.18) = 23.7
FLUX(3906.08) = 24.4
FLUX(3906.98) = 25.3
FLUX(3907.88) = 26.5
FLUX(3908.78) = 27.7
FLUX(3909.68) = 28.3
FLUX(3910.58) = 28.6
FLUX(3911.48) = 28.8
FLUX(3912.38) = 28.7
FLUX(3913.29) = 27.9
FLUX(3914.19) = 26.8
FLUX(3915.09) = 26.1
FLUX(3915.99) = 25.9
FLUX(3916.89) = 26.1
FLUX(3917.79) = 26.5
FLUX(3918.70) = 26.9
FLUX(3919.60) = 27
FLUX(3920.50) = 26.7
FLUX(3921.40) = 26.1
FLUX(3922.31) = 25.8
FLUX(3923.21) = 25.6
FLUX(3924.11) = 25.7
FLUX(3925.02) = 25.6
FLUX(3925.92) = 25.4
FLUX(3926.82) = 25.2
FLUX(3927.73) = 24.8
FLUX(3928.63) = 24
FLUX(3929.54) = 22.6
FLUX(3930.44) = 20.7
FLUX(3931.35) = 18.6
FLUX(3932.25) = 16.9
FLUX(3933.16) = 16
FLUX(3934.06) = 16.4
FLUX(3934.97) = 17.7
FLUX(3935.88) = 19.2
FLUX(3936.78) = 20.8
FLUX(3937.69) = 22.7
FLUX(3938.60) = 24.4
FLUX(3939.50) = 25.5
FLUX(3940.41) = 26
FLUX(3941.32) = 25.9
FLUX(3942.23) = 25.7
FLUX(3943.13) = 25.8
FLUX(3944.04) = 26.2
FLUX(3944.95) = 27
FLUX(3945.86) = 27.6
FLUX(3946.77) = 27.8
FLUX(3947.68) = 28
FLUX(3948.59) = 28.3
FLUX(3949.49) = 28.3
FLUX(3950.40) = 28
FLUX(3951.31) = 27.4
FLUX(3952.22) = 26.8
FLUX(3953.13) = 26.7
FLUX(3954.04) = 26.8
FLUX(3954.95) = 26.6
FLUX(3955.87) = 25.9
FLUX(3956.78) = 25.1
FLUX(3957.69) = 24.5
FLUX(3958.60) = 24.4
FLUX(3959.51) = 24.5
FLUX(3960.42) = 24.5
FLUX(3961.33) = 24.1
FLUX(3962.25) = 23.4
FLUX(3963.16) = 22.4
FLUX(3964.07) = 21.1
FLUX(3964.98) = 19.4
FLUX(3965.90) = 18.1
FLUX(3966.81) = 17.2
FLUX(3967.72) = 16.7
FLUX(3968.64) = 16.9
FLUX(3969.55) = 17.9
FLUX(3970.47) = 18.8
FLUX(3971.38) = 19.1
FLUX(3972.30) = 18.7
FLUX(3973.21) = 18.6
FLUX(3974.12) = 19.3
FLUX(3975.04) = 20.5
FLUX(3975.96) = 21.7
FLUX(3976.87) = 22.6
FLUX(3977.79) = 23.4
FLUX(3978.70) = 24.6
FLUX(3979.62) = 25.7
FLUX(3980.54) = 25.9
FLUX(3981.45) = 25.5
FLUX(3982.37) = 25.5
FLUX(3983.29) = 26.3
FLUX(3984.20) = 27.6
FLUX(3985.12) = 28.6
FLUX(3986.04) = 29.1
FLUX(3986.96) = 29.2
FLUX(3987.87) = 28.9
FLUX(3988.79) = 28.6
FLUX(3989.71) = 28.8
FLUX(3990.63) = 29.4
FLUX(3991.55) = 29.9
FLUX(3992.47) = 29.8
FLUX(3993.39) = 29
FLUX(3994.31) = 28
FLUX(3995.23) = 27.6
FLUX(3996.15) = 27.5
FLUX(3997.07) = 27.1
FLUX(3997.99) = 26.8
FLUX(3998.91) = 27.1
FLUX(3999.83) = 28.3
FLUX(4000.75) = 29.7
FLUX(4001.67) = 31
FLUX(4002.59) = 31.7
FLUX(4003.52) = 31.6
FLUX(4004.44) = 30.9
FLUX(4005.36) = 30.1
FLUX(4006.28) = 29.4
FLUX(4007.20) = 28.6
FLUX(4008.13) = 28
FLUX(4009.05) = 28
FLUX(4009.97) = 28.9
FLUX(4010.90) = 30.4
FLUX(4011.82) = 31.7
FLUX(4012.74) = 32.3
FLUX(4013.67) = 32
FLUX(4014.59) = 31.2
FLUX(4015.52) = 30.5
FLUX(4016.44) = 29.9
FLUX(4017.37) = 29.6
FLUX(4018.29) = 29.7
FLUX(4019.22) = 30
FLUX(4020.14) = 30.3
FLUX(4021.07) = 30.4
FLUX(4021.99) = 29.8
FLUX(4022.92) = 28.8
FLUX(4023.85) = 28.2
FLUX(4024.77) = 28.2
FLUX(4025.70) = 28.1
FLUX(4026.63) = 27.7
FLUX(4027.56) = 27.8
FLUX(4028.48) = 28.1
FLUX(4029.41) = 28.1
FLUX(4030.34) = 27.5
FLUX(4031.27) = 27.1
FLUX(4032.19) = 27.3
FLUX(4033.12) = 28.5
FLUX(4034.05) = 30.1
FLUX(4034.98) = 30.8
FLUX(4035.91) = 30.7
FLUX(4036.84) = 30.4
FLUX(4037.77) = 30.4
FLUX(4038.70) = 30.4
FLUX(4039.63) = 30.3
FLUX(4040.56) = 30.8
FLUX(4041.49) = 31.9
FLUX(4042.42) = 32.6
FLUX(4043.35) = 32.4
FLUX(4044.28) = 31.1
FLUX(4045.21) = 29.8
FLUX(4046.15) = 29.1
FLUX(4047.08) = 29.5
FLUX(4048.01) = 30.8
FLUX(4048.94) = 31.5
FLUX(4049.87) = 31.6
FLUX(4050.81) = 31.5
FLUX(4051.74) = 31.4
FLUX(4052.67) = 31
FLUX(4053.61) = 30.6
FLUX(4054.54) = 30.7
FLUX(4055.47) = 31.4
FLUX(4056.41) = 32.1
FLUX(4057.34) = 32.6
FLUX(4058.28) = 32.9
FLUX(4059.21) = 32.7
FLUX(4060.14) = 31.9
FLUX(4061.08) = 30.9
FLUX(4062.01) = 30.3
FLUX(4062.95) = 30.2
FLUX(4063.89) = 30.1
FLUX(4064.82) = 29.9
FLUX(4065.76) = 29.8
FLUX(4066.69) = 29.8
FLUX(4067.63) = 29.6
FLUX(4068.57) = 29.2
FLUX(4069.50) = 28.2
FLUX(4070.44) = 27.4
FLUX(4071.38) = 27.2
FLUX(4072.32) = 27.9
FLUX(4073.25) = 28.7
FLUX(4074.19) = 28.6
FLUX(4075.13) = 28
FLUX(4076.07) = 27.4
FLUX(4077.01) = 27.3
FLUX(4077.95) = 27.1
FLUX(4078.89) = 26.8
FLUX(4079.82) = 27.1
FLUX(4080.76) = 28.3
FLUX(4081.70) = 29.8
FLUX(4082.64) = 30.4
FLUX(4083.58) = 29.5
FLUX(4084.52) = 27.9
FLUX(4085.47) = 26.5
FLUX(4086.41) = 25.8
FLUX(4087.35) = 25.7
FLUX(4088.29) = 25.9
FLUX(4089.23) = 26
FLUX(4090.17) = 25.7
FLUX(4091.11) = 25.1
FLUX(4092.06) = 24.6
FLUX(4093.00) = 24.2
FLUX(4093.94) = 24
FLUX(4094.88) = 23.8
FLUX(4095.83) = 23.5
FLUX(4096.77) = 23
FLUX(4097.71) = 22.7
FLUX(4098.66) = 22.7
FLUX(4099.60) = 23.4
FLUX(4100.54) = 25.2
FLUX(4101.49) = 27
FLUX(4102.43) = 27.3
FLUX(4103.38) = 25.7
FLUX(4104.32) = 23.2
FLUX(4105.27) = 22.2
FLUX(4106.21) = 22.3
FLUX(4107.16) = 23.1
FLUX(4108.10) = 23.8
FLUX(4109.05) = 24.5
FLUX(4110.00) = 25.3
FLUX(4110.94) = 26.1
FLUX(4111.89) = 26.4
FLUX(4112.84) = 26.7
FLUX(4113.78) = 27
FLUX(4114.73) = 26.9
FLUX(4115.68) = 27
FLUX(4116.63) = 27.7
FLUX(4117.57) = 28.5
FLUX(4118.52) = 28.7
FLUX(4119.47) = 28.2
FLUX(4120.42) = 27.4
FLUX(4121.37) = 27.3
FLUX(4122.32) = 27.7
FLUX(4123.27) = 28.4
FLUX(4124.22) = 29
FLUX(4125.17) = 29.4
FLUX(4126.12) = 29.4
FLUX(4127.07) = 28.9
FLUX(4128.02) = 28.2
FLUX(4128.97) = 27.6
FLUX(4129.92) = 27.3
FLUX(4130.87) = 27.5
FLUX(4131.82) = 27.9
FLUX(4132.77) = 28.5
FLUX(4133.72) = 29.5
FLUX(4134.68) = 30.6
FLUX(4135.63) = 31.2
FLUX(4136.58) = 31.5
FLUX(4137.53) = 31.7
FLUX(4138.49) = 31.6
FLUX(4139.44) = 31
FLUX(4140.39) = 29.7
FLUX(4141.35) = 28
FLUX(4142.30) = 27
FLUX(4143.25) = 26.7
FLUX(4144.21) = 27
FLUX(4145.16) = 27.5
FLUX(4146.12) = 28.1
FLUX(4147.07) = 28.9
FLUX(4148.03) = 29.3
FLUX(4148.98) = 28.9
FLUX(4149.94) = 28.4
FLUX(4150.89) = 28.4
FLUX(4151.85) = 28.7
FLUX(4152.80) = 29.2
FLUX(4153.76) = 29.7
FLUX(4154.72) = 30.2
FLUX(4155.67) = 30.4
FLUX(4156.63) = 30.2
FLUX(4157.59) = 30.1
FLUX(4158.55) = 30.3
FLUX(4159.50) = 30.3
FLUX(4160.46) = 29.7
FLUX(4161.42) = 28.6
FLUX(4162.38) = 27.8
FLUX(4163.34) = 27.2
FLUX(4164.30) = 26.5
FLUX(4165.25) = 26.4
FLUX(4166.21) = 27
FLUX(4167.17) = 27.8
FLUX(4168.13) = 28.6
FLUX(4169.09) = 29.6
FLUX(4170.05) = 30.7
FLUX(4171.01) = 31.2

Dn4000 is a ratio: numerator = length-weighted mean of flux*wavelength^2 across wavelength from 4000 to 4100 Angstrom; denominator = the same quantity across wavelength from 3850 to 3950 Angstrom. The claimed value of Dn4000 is 1.27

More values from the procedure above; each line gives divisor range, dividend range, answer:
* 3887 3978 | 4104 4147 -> 1.28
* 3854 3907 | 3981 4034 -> 1.26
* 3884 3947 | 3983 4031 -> 1.27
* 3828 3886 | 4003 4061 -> 1.42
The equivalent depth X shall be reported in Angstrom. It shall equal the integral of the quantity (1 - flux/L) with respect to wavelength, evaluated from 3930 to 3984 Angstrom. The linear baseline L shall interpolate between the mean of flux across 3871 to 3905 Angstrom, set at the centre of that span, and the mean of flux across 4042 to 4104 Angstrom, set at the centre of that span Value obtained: 4.54 Angstrom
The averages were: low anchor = 23.3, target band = 23.1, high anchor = 28.3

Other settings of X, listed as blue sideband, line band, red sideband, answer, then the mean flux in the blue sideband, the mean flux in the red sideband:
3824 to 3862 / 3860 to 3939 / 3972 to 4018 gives -1.92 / 21.5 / 27.8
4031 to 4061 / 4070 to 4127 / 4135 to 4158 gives 6.90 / 30.8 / 29.3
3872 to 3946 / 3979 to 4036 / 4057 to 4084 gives -3.48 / 24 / 29.3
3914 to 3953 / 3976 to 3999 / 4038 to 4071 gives 0.15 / 24.7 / 30.7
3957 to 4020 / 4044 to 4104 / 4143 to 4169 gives -1.77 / 26.2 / 28.6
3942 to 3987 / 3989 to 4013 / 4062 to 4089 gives -3.64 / 24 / 28.2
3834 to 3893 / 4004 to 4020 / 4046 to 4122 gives -2.30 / 23.5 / 27.6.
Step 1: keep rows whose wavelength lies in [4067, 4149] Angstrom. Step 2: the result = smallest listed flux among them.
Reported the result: 22.2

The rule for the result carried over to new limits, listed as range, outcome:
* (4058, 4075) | 27.2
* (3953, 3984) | 16.7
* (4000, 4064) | 27.1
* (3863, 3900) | 18.9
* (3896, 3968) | 16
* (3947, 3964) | 22.4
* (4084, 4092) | 25.1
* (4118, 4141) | 27.3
